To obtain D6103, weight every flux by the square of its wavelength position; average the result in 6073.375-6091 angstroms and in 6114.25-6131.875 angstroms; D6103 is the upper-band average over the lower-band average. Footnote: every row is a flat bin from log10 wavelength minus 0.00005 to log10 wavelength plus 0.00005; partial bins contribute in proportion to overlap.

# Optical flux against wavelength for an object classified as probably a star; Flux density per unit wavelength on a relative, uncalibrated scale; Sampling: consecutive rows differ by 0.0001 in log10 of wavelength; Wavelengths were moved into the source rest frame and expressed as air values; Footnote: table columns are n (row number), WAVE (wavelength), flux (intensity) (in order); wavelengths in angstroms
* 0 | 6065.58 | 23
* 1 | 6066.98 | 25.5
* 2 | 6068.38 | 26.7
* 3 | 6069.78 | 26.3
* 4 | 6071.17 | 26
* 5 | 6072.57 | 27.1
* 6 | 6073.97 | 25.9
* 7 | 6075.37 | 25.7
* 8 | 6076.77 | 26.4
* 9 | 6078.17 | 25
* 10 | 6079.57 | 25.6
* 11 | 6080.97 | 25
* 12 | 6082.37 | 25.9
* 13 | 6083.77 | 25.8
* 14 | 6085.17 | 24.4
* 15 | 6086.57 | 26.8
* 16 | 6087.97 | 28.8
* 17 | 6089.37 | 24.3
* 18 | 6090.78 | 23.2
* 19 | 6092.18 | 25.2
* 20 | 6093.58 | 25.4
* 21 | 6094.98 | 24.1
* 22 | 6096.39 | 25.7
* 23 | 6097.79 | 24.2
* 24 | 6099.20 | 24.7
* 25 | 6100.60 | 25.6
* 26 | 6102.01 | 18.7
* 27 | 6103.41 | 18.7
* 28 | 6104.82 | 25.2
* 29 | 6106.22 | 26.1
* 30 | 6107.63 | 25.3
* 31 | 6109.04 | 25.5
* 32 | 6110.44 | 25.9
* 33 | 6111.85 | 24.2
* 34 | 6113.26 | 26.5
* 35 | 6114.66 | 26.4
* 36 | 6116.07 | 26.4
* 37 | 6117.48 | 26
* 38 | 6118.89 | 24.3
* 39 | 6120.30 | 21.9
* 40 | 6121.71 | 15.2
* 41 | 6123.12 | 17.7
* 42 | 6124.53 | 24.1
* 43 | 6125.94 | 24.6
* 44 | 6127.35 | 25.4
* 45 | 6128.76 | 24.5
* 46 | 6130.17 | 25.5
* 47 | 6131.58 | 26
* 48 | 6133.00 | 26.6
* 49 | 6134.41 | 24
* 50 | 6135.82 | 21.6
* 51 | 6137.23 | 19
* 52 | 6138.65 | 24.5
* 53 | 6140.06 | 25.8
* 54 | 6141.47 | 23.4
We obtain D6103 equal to 0.93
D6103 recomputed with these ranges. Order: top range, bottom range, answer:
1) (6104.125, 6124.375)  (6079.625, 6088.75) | 0.93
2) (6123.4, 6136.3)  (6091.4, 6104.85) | 1.05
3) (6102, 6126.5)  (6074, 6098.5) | 0.94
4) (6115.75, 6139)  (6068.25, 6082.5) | 0.91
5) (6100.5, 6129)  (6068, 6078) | 0.92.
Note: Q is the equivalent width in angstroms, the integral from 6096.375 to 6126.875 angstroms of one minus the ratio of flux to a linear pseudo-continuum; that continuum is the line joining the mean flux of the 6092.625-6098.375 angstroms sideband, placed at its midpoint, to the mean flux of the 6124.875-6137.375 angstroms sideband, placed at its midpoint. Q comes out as 1.1 angstroms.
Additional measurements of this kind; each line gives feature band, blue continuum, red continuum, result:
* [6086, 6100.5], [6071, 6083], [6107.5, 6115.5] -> 0.3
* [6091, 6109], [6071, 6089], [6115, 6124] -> -0.1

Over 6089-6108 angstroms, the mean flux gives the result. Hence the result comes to 24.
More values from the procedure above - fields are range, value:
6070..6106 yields 25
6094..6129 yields 23.9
